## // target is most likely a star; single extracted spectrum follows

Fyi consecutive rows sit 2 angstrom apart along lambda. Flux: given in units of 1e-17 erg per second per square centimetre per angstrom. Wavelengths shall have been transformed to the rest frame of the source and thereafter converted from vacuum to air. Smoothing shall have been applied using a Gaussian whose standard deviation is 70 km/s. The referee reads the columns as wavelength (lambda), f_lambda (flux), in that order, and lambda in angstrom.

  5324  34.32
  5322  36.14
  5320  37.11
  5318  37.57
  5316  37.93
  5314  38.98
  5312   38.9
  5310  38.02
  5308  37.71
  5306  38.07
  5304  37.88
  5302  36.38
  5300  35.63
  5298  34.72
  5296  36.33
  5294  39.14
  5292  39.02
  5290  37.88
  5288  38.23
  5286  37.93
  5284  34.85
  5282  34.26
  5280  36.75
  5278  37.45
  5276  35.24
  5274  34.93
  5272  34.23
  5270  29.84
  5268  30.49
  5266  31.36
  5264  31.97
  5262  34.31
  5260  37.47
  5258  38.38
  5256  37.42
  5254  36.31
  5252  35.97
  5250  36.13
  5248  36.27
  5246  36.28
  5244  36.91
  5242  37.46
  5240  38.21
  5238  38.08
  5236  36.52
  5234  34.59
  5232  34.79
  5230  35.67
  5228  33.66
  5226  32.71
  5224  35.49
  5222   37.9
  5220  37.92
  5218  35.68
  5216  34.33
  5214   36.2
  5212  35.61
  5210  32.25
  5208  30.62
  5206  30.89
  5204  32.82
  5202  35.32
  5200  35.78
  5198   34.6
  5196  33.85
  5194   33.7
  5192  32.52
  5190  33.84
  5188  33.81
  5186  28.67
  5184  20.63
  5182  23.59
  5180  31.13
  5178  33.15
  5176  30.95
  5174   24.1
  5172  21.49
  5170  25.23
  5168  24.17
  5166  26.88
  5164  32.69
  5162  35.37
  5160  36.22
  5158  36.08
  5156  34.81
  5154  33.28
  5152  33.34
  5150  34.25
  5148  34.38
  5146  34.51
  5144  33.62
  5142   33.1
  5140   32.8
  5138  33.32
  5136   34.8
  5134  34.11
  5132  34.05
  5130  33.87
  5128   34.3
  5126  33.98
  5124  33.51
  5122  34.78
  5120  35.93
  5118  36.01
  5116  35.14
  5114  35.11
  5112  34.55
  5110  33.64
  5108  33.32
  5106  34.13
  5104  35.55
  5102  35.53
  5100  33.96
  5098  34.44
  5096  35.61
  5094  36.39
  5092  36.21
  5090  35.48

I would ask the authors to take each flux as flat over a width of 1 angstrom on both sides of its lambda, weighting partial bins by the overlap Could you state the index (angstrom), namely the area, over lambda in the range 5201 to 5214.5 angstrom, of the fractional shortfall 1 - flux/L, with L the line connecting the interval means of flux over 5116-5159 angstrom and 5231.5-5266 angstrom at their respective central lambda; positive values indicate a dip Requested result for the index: 0.8 angstrom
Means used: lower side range 34.3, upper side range 36.2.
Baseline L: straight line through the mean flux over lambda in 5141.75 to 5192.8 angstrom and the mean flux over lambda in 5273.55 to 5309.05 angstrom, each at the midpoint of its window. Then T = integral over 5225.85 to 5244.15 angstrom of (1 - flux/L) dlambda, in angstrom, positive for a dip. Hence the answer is -1.0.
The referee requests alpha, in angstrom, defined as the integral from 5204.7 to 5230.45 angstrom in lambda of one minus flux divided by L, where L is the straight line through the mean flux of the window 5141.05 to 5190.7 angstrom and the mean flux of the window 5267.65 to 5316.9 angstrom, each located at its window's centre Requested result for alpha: -1.1 angstrom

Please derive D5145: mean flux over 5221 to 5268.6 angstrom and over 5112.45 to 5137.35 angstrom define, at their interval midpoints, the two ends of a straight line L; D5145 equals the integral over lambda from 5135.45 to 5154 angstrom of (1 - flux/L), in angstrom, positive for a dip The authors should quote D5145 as 0.6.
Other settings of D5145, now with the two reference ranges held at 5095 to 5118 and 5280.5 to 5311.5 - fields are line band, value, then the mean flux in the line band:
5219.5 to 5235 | 0.4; 35.3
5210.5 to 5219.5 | 0.2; 35.4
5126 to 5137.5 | 0.3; 34.2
